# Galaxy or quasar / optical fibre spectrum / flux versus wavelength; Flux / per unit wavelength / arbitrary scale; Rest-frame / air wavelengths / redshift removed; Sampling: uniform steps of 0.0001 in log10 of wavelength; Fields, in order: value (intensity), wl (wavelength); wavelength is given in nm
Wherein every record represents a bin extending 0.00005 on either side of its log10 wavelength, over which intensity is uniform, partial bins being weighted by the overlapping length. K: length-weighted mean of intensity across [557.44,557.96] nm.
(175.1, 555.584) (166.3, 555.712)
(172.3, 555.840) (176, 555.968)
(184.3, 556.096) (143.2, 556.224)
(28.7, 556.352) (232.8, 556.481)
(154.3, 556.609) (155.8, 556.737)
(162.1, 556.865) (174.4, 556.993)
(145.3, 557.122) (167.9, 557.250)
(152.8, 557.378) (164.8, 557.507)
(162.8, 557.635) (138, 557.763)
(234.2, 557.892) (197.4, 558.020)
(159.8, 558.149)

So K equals 175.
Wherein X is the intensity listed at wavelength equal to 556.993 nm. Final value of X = 174.4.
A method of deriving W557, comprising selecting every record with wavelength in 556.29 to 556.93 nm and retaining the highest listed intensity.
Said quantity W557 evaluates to 232.8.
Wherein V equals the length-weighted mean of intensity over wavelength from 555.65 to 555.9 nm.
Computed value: 169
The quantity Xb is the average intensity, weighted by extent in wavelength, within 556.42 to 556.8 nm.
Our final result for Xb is 181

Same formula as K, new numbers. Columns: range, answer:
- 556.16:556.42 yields 87.4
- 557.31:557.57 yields 159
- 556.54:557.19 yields 159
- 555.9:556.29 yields 167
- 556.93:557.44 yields 160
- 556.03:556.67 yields 149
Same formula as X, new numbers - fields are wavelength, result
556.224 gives 143.2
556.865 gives 162.1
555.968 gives 176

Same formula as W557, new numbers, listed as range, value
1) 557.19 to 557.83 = 167.9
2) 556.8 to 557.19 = 174.4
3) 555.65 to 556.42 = 184.3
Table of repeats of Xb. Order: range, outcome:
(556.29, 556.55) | 132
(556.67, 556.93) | 159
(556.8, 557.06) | 168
